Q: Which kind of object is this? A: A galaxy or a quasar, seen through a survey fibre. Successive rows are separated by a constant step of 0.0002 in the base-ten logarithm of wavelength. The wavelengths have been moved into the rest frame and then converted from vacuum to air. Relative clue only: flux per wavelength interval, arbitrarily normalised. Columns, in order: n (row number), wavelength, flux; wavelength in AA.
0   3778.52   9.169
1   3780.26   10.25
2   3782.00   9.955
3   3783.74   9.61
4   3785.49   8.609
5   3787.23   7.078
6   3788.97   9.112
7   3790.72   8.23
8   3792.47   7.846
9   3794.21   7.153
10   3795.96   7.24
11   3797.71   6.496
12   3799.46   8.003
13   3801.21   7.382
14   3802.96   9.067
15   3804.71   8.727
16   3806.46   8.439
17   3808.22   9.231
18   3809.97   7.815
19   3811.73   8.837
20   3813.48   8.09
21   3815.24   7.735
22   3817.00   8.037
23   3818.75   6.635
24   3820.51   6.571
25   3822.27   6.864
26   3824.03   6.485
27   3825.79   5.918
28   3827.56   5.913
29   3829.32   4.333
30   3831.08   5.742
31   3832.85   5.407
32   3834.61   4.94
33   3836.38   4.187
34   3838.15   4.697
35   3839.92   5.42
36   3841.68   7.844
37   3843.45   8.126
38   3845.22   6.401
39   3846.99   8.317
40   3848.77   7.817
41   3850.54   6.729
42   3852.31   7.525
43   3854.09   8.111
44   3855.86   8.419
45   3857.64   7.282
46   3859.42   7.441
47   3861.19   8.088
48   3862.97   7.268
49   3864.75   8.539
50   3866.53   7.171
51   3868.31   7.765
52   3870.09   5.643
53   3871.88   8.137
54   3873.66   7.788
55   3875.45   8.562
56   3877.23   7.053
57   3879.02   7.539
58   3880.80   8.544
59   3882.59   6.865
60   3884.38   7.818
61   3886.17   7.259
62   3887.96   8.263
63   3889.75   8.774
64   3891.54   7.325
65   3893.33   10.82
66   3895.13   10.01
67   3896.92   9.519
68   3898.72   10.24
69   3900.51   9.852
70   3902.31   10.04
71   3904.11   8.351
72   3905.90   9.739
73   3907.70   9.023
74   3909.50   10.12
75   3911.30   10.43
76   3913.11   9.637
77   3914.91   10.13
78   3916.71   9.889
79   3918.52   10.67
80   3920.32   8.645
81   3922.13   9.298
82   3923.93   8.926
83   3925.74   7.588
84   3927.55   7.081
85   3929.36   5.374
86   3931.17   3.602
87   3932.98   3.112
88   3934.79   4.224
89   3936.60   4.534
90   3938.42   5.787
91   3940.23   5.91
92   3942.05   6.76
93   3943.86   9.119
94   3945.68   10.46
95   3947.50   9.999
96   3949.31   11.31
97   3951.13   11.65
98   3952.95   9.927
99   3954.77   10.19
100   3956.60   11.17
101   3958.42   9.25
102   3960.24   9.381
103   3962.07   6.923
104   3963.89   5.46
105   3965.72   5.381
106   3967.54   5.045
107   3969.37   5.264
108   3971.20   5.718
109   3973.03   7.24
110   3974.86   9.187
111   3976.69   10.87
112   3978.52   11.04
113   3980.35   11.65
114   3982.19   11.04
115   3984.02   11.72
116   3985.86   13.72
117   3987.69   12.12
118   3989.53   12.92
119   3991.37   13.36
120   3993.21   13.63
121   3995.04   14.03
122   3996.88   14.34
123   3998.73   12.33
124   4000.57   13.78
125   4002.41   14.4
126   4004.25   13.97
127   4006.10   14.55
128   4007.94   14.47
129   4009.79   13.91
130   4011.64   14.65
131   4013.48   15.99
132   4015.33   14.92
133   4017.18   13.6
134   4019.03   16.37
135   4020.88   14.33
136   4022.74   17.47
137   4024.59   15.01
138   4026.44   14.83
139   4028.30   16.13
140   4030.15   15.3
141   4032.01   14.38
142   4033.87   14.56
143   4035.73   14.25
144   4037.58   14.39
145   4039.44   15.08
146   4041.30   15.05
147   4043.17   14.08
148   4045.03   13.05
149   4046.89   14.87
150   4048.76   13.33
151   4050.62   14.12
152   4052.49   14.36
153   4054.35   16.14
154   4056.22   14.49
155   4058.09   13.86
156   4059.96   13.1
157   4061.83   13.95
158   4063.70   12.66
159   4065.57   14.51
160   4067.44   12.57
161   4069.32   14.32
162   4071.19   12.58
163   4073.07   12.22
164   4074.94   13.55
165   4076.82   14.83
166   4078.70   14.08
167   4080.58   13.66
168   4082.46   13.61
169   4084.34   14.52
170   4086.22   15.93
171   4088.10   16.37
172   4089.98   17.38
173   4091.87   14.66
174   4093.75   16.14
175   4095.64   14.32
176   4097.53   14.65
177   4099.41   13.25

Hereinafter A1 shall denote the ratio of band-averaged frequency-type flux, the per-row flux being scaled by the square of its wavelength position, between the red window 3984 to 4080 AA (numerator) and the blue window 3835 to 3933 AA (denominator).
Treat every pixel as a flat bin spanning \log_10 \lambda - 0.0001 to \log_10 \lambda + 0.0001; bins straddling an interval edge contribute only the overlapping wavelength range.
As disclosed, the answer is 1.9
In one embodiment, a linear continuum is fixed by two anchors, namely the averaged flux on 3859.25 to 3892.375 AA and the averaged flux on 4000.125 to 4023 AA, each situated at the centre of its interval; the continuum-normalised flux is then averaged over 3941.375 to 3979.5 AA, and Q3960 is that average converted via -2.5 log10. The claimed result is 0.36 mag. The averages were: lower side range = 7.68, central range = 8.65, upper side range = 14.7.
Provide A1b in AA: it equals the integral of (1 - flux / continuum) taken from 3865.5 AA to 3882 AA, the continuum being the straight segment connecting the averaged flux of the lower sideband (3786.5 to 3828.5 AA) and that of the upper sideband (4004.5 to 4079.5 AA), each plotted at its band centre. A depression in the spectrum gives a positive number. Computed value 3.4 AA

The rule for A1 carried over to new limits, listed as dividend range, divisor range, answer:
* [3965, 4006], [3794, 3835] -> 1.70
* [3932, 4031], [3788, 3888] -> 1.64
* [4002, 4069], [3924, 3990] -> 1.80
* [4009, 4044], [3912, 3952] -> 1.99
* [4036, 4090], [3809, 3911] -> 2.05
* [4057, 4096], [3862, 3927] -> 1.79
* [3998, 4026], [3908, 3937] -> 1.98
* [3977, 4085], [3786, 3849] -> 2.19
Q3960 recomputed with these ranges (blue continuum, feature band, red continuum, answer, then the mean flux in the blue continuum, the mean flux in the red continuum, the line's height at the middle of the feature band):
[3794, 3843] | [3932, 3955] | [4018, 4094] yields 0.37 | 6.9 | 14.5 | 10.9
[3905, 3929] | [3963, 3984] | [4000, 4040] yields 0.46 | 9.23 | 14.8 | 12.3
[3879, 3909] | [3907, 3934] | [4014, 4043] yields 0.21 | 8.88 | 15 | 10.1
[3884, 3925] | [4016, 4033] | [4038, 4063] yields -0.14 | 9.35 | 14.3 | 13.4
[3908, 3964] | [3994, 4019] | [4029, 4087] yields -0.22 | 8.32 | 14.1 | 11.7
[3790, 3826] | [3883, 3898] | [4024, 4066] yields 0.16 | 7.69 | 14.4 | 10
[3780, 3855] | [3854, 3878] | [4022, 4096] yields 0.15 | 7.34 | 14.5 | 8.78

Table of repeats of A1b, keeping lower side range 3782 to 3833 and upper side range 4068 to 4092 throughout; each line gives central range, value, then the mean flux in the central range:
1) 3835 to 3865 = 5.2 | 7.12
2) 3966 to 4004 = 3.0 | 11.1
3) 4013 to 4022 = -1.6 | 15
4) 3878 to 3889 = 2.0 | 7.72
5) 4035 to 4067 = -1.2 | 14.2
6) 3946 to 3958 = 0.6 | 10.6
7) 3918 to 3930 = 2.6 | 8.21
